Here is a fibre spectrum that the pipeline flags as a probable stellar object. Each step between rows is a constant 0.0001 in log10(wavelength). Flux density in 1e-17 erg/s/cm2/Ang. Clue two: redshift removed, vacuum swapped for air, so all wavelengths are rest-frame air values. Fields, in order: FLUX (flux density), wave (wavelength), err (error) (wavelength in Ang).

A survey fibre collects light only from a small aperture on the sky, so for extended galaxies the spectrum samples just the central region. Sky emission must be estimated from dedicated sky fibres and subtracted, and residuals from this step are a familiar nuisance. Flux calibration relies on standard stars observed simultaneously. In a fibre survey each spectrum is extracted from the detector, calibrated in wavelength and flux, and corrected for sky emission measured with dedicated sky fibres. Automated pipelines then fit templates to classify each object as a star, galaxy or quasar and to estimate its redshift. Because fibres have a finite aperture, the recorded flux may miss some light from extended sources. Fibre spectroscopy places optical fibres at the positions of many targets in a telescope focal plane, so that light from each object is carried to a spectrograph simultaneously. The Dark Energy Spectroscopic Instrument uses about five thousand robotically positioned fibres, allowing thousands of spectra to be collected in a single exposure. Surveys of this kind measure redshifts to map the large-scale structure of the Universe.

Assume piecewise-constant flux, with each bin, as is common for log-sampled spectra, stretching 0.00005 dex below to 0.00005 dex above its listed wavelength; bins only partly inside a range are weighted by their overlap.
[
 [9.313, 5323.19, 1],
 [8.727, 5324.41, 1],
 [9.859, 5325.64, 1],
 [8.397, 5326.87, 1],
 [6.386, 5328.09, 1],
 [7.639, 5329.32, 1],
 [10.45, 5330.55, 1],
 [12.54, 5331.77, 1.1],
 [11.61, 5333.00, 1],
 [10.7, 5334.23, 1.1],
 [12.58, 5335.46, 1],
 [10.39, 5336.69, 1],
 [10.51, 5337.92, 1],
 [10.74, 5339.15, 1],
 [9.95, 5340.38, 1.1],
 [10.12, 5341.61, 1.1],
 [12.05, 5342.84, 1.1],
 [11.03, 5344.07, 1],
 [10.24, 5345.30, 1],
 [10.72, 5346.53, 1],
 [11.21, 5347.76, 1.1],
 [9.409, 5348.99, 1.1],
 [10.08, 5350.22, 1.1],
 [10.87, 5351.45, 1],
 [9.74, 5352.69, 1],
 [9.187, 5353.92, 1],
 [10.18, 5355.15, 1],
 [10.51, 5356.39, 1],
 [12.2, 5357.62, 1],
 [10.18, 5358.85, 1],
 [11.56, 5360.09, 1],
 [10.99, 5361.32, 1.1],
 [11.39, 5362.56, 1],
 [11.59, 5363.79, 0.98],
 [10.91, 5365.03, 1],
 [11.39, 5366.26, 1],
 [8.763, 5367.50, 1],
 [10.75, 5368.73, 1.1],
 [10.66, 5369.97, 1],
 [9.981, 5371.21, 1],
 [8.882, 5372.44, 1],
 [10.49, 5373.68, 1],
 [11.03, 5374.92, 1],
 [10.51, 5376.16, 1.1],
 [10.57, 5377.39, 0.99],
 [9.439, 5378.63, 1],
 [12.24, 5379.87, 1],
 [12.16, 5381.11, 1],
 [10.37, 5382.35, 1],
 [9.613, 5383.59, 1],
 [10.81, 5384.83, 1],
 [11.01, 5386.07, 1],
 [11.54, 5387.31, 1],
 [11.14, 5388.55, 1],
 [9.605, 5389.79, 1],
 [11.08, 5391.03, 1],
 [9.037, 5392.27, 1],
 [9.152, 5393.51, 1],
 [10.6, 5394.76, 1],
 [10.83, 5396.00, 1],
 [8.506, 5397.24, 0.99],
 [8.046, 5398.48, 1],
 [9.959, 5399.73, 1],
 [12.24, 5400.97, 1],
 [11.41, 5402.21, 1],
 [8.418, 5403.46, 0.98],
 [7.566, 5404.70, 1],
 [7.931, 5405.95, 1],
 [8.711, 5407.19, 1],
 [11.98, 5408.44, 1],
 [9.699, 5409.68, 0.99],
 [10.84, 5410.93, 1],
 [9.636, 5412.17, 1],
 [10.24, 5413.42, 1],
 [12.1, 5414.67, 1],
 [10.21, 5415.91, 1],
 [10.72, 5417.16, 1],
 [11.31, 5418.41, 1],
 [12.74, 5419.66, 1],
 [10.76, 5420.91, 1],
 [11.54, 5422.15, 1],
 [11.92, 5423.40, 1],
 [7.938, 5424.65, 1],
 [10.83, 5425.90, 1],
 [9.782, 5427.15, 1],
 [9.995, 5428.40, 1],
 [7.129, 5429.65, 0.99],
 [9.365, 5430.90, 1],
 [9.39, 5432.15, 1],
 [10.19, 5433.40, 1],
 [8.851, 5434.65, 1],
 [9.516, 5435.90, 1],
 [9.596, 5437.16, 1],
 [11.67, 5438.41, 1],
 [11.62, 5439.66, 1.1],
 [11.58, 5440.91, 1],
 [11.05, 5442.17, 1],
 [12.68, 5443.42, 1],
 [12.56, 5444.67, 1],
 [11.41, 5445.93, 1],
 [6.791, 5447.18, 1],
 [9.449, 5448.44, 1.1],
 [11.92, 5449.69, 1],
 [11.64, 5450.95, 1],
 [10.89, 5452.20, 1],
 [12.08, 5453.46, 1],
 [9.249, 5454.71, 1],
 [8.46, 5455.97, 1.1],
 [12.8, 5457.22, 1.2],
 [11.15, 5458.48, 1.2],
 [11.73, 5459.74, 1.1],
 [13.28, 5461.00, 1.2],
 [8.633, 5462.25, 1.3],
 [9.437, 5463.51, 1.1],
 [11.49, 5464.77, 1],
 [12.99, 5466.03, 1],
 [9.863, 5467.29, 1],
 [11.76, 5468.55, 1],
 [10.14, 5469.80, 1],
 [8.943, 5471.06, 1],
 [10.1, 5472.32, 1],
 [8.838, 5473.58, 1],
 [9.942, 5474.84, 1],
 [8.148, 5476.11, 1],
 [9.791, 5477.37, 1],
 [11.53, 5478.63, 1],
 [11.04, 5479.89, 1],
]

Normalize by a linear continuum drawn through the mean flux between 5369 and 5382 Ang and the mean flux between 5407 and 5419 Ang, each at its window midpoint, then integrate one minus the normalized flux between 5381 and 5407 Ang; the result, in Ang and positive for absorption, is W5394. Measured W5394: 1.5 Ang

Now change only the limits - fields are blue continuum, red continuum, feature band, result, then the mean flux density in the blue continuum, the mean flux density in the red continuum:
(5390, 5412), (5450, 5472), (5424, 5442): 0.9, 9.76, 10.9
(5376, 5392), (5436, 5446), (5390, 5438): 4.8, 10.8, 11.4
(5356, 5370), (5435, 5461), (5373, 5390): 0.2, 10.9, 10.9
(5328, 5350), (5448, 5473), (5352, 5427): 1.7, 10.5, 10.8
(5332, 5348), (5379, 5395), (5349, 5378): 0.7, 10.9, 10.6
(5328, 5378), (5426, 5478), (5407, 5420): -0.4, 10.5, 10.4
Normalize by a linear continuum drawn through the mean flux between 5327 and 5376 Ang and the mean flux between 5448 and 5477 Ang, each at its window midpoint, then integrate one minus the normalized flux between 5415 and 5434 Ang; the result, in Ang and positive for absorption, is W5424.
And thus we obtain 0.45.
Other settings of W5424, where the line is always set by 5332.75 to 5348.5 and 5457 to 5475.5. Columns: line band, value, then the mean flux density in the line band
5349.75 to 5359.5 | 0.43 Ang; 10.4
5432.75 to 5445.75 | -0.26 Ang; 10.9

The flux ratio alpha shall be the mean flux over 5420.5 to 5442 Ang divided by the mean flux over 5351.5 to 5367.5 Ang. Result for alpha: 0.94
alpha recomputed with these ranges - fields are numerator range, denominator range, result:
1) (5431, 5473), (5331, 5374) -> 1.00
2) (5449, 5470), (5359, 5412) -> 1.07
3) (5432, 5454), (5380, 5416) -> 1.05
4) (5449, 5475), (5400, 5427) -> 1.03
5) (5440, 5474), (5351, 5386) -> 1.02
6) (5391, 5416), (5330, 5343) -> 0.90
